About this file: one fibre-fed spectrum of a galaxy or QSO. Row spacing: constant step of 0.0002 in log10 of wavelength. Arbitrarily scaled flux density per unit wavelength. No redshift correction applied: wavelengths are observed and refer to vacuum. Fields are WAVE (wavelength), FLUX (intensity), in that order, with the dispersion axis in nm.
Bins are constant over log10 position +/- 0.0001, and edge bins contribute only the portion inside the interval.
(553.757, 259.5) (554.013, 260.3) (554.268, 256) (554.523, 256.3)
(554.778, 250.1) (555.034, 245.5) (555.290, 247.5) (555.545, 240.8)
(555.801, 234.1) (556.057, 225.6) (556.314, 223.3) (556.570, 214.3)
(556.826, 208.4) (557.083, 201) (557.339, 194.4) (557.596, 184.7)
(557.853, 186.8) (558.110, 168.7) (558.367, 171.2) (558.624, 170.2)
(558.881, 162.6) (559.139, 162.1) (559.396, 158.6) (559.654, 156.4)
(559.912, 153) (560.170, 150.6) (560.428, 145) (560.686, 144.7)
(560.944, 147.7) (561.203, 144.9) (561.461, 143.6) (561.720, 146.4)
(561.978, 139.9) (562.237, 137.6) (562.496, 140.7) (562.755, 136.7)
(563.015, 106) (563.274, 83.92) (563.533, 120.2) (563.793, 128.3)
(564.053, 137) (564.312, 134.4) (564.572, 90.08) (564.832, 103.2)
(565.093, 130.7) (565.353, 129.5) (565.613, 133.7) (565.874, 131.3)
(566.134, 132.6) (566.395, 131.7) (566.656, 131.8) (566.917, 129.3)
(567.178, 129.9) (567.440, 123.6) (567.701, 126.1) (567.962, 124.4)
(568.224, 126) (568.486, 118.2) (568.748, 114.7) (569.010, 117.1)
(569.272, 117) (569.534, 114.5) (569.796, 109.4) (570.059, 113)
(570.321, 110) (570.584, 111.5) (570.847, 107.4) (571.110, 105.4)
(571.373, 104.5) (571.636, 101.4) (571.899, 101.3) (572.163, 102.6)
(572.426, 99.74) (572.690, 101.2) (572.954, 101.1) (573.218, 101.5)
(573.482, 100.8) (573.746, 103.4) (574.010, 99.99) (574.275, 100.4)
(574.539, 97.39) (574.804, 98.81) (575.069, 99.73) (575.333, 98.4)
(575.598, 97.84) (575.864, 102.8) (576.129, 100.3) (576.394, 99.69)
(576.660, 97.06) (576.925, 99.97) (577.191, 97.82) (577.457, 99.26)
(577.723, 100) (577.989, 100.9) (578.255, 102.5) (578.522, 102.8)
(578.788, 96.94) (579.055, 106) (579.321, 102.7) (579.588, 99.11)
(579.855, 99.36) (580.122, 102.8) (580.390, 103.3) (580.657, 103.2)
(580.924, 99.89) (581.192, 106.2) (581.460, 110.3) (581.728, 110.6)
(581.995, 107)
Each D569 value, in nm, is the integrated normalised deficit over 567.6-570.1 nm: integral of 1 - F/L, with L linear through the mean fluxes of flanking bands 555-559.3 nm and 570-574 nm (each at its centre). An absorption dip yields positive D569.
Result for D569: 0.13 nm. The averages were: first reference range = 201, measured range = 118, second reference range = 104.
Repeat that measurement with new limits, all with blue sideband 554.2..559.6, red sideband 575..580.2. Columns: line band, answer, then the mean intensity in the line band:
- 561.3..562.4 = 0.24 nm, 142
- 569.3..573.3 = 0.80 nm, 106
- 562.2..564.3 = 0.60 nm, 124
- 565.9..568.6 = 0.45 nm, 128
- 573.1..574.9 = 0.28 nm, 100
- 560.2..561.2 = 0.22 nm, 146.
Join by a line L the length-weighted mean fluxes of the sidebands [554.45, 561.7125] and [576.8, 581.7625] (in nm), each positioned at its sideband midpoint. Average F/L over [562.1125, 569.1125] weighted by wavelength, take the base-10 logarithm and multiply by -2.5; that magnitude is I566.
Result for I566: 0.25 mag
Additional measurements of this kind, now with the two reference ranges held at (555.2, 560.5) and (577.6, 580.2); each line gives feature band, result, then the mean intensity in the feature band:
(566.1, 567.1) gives 0.162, 131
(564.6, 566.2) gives 0.254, 124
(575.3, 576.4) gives 0.142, 99.9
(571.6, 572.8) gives 0.264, 101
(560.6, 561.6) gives 0.203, 145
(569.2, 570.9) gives 0.228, 112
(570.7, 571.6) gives 0.256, 105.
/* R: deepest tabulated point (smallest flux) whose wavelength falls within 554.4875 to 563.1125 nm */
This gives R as 106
